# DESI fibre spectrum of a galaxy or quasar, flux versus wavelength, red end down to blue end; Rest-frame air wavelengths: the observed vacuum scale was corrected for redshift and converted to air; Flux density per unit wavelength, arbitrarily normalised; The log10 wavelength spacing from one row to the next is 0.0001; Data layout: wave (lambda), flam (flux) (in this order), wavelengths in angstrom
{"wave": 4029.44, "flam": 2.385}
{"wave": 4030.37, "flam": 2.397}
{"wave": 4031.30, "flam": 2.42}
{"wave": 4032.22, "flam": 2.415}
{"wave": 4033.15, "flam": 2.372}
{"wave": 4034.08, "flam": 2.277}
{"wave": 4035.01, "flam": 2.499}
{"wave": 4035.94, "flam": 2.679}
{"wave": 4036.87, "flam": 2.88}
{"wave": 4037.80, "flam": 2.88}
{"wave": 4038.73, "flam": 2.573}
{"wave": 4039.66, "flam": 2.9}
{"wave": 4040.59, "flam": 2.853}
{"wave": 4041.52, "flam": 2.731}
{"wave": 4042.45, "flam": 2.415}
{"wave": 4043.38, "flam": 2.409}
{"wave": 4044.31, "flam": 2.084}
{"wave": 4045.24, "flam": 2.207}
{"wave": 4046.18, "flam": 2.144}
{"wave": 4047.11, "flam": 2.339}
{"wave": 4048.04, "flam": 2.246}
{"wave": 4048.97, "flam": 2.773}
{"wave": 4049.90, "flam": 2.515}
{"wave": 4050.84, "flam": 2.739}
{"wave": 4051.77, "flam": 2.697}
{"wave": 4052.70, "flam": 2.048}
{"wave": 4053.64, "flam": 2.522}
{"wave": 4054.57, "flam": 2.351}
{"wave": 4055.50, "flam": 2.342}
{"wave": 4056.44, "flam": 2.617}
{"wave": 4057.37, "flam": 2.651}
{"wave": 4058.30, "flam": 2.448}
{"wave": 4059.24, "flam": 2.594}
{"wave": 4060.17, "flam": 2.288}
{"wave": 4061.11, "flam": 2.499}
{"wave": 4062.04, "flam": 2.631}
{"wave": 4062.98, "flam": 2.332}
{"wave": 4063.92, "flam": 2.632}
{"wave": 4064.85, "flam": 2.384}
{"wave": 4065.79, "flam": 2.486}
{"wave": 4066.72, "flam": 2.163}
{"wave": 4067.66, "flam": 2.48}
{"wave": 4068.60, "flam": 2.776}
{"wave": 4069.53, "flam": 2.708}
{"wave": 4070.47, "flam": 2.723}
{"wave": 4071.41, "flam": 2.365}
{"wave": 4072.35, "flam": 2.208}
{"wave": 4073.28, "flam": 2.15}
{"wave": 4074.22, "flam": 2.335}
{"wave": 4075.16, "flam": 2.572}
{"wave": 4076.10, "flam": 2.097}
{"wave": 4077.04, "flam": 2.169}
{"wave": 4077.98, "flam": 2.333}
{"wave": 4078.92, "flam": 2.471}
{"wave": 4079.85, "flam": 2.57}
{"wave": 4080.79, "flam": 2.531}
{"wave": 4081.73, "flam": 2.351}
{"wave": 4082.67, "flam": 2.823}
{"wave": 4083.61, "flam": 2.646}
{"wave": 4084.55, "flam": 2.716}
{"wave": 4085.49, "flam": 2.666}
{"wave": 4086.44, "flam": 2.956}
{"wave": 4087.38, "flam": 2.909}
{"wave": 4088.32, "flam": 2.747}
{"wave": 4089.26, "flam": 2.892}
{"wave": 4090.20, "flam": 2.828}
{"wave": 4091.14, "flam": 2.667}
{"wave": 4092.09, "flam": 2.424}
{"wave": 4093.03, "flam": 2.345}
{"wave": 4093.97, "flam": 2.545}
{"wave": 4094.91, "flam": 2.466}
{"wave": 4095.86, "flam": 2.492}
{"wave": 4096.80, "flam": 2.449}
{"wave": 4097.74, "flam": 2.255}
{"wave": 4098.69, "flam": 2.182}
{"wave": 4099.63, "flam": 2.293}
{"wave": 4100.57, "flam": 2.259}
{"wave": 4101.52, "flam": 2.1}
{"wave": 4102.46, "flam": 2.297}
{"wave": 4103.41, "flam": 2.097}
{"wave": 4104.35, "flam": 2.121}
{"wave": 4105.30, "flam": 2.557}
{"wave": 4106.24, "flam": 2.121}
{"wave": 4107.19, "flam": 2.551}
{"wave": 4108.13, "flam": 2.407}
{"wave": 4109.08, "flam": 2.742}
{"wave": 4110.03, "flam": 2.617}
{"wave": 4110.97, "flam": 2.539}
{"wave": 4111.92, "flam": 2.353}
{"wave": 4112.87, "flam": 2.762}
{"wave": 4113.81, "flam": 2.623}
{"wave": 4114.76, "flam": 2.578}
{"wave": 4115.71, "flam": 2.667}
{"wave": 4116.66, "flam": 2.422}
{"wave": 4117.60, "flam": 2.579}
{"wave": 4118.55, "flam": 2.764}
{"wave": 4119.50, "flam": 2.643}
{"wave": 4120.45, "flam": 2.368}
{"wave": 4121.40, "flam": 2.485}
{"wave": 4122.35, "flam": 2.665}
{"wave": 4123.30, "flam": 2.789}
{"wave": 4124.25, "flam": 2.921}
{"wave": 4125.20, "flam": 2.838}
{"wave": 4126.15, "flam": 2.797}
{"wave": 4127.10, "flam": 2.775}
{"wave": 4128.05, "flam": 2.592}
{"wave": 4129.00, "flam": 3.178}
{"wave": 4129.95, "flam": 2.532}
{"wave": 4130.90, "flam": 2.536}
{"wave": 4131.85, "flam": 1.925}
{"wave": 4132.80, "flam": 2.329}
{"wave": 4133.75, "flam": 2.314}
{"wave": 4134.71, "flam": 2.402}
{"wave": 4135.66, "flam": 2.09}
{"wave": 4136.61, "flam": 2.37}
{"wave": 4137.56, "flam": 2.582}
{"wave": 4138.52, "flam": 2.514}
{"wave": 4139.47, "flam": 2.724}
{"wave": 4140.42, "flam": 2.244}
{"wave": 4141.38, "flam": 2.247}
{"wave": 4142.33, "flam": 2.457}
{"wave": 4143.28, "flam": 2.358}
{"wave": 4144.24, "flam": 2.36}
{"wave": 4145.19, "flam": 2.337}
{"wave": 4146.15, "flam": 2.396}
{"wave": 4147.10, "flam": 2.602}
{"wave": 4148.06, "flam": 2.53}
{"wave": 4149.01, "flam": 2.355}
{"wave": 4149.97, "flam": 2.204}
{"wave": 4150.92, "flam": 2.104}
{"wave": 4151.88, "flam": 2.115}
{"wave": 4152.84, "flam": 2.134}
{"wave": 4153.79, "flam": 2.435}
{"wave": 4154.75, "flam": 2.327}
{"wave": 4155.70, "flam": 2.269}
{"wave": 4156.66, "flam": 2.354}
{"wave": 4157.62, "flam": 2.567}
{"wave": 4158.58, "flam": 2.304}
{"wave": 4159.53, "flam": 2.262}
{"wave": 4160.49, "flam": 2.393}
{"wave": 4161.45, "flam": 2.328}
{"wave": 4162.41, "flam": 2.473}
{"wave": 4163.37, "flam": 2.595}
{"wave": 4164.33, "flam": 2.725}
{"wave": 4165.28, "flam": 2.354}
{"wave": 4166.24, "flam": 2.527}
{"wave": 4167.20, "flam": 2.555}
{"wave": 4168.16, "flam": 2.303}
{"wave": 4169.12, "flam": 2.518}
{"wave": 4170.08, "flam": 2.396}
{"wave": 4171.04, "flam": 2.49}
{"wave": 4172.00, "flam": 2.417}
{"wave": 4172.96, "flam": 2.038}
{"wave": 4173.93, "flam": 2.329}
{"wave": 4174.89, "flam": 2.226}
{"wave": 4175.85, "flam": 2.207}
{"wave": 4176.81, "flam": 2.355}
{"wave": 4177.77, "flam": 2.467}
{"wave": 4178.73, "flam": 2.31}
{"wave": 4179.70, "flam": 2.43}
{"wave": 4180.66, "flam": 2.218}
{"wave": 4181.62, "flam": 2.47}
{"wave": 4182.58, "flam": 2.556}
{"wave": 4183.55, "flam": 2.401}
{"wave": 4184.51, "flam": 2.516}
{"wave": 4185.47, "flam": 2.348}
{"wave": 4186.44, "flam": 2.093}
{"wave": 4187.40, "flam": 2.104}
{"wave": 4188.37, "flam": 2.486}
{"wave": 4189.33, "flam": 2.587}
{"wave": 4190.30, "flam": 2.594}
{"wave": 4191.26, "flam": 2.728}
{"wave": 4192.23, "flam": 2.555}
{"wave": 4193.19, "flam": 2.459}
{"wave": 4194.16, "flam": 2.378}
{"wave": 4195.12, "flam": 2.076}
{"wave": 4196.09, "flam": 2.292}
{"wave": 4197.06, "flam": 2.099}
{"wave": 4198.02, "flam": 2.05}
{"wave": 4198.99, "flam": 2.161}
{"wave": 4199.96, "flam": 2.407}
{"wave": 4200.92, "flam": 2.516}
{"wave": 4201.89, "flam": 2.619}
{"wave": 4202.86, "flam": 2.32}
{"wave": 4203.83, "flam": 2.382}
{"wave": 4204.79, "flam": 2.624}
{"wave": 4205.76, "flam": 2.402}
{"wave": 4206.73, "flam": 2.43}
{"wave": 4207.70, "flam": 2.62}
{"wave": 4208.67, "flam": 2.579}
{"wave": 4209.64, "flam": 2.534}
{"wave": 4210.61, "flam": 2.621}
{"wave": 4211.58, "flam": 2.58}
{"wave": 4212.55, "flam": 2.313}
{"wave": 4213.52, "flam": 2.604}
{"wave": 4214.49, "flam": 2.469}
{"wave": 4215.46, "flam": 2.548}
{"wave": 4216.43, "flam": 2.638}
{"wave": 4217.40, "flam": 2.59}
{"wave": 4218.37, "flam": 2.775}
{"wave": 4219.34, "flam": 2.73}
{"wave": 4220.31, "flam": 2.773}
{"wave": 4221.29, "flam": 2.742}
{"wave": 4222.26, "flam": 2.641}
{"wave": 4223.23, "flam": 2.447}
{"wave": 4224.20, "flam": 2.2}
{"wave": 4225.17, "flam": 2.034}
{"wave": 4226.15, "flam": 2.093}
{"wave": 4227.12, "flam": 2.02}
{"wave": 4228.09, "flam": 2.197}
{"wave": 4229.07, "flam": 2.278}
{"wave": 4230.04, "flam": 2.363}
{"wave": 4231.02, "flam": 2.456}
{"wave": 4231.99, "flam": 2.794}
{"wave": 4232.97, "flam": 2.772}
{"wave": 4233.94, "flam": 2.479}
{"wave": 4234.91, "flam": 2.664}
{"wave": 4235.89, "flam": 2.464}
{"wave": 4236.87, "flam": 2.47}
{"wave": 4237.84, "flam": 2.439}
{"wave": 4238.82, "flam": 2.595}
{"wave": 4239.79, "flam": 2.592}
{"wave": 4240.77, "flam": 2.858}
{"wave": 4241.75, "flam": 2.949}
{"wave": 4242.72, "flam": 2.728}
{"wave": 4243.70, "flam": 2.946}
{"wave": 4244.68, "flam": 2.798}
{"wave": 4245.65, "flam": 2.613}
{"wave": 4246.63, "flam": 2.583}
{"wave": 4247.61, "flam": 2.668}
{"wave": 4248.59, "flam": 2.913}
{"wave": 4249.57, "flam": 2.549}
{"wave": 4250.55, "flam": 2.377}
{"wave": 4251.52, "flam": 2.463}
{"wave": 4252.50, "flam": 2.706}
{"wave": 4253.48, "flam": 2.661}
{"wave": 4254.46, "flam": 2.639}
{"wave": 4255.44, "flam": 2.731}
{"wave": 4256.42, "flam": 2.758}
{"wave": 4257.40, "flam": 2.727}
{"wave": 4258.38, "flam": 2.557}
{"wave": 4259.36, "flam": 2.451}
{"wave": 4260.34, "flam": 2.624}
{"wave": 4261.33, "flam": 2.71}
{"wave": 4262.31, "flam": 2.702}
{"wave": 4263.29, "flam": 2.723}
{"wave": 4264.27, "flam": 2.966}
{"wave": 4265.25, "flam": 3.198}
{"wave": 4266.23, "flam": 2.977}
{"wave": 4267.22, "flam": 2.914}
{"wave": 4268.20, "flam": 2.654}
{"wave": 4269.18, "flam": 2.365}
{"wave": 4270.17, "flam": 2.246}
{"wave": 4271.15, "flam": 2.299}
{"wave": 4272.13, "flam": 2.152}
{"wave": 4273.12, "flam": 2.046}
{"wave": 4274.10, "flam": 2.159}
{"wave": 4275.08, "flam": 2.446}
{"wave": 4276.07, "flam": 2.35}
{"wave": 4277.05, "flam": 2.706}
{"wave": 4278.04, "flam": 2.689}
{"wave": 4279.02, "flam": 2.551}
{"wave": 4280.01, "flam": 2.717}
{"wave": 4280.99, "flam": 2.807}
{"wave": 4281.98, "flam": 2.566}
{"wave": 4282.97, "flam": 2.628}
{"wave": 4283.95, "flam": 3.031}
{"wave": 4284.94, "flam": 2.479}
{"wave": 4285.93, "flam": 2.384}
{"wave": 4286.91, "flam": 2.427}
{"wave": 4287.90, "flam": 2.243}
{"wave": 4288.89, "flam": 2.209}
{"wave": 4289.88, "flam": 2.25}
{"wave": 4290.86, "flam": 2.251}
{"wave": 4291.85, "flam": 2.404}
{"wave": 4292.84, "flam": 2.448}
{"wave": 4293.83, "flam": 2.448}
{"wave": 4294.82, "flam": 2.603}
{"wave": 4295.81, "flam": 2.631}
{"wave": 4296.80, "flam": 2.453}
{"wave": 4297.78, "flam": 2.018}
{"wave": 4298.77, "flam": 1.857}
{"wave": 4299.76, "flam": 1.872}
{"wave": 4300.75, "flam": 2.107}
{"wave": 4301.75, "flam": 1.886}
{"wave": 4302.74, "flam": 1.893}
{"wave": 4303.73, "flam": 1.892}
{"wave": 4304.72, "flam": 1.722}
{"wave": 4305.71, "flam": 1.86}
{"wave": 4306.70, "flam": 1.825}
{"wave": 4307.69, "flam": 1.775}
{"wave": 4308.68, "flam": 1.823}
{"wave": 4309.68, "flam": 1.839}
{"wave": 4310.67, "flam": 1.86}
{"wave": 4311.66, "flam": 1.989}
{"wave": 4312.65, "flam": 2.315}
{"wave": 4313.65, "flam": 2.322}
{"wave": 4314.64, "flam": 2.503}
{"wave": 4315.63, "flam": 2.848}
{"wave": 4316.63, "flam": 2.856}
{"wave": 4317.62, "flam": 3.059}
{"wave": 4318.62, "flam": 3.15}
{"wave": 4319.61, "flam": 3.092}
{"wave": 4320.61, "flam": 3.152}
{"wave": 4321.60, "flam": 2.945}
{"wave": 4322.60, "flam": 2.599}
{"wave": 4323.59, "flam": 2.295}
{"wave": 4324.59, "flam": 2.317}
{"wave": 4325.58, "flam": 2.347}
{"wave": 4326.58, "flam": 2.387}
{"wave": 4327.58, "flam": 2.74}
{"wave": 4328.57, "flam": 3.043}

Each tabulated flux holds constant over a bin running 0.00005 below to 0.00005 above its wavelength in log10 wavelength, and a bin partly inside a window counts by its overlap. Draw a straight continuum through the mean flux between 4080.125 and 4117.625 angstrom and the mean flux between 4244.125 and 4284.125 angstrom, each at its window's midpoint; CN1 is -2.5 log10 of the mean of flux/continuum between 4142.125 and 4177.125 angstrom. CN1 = 0.08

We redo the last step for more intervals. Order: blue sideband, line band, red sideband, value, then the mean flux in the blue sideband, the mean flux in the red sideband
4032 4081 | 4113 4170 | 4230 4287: 0.027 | 2.47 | 2.62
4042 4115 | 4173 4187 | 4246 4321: 0.055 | 2.47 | 2.46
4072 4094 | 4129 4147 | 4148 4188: 0.011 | 2.54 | 2.36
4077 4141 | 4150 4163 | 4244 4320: 0.087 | 2.52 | 2.45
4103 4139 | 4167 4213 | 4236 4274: 0.081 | 2.53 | 2.63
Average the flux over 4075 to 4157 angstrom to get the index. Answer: 2.48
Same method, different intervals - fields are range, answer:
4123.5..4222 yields 2.44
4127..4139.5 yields 2.47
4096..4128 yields 2.51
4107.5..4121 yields 2.58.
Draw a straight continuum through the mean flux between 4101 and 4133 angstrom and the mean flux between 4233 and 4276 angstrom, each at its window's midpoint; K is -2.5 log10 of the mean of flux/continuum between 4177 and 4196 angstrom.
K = 0.075 mag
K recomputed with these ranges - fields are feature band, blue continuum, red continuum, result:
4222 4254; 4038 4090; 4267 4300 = -0.04 mag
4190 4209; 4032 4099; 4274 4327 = 0.01 mag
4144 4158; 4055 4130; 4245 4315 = 0.07 mag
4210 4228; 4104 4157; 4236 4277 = 0.04 mag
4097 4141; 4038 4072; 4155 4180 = -0.02 mag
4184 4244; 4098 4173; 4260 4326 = -0.02 mag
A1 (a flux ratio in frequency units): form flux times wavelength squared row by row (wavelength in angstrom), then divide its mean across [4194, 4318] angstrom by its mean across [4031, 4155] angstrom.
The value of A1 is 1.1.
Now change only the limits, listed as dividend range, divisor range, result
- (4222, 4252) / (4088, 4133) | 1.07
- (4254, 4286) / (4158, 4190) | 1.14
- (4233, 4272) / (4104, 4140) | 1.11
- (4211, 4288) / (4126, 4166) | 1.12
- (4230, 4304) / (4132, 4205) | 1.11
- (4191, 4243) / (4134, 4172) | 1.07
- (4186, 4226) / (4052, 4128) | 1.04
